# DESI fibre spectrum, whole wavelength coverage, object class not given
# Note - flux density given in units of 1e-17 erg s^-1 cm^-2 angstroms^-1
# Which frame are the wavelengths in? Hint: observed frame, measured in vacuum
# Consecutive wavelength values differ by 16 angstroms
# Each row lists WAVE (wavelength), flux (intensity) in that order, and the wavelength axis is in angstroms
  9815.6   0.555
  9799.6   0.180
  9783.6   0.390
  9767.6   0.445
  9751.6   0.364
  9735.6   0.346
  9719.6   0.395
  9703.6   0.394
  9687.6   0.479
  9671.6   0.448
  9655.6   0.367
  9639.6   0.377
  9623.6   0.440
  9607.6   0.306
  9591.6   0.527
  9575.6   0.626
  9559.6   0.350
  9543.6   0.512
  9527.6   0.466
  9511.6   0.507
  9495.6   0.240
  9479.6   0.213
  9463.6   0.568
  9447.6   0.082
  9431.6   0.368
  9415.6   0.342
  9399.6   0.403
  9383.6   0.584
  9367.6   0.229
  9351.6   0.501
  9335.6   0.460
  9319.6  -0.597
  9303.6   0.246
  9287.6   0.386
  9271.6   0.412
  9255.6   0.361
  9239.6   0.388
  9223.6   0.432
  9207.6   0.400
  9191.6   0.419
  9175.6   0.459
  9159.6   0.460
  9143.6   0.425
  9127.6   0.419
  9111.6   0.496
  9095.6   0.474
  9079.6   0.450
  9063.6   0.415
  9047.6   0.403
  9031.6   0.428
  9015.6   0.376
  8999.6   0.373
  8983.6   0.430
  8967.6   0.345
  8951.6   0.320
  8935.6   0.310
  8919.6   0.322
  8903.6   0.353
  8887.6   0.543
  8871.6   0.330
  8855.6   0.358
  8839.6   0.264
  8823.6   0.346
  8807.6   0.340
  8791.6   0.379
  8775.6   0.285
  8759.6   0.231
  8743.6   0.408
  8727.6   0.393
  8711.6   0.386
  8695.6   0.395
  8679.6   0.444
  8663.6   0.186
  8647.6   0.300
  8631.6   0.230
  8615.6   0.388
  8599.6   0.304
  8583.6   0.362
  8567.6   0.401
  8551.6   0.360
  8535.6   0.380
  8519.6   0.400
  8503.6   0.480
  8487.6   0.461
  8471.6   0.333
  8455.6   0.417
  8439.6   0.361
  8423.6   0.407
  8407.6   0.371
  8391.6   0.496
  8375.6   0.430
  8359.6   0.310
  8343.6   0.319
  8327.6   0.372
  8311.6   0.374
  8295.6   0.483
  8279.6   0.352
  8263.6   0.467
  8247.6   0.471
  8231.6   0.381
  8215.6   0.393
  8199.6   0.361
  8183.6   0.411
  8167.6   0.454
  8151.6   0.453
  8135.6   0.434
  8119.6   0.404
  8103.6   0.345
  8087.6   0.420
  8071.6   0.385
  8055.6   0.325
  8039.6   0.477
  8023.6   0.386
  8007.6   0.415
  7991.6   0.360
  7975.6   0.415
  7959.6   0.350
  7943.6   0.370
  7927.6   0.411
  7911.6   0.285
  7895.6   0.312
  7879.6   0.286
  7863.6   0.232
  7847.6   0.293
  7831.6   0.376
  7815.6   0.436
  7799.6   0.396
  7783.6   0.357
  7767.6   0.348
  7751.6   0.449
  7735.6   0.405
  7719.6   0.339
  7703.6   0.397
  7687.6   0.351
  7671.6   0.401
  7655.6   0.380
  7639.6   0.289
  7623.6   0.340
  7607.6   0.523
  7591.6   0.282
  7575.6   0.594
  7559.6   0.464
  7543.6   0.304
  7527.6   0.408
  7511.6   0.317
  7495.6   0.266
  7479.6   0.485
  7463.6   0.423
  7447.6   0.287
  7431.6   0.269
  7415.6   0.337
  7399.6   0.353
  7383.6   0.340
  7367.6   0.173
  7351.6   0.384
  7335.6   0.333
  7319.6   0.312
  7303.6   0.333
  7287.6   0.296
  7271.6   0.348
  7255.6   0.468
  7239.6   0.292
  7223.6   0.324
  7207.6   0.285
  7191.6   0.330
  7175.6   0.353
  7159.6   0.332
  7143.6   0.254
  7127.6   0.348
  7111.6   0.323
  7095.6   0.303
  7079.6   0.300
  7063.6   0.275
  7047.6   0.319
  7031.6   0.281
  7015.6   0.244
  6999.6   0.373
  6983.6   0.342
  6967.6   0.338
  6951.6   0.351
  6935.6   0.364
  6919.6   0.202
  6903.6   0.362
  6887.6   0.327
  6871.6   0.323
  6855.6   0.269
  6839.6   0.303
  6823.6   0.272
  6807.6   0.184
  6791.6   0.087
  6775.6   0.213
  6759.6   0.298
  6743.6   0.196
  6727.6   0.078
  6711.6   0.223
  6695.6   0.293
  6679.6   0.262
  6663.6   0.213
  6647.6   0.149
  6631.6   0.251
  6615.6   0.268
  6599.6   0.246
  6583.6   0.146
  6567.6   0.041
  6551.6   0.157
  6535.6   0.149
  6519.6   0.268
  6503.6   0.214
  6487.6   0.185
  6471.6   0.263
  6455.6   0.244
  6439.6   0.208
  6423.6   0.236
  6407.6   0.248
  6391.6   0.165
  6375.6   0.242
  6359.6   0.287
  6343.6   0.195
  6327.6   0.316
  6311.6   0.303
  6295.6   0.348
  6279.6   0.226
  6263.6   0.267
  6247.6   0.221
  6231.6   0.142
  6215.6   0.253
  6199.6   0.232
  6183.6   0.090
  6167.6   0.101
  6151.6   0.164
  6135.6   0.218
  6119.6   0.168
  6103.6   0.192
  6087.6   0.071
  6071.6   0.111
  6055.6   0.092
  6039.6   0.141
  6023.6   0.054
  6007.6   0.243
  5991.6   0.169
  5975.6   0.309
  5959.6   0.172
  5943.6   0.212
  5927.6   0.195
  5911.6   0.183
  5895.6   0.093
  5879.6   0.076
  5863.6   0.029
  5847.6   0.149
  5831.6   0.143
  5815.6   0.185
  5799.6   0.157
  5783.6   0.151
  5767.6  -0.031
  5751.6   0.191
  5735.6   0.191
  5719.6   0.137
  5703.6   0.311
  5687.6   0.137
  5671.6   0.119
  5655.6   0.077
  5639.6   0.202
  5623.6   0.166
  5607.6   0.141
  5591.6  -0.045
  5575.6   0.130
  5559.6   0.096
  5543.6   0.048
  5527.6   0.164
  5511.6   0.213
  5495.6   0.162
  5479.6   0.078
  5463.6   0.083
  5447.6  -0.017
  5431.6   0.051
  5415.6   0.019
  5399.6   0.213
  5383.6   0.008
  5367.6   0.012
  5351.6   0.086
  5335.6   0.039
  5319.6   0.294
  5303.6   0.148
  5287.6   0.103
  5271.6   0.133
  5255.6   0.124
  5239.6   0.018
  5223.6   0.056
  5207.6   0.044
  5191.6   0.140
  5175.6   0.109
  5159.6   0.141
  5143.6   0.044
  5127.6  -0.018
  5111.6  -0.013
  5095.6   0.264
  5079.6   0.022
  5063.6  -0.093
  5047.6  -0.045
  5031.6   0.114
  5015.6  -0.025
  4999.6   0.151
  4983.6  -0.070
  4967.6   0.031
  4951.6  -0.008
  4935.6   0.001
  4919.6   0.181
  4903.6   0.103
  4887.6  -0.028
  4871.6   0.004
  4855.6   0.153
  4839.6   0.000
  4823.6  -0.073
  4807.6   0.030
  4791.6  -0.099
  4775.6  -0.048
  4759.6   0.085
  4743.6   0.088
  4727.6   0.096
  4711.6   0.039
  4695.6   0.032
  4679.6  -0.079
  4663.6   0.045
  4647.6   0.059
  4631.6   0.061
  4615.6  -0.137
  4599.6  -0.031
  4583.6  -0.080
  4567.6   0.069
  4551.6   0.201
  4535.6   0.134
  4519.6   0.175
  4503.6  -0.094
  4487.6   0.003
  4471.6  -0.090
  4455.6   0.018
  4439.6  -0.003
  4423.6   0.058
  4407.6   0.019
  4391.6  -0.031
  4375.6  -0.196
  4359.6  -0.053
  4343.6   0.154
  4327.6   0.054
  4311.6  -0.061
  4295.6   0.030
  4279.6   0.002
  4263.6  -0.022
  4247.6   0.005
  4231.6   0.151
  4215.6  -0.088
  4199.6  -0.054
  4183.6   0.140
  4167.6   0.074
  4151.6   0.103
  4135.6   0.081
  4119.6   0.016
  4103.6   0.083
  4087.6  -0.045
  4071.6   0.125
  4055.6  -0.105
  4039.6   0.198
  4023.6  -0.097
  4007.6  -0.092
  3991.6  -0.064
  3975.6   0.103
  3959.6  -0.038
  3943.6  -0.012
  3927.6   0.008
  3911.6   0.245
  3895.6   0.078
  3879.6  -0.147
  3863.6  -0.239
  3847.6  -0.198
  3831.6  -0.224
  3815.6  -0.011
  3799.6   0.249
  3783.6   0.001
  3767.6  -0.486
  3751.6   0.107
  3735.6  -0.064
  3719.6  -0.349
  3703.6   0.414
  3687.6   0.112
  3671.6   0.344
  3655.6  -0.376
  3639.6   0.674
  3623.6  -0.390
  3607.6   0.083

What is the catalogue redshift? 0.711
